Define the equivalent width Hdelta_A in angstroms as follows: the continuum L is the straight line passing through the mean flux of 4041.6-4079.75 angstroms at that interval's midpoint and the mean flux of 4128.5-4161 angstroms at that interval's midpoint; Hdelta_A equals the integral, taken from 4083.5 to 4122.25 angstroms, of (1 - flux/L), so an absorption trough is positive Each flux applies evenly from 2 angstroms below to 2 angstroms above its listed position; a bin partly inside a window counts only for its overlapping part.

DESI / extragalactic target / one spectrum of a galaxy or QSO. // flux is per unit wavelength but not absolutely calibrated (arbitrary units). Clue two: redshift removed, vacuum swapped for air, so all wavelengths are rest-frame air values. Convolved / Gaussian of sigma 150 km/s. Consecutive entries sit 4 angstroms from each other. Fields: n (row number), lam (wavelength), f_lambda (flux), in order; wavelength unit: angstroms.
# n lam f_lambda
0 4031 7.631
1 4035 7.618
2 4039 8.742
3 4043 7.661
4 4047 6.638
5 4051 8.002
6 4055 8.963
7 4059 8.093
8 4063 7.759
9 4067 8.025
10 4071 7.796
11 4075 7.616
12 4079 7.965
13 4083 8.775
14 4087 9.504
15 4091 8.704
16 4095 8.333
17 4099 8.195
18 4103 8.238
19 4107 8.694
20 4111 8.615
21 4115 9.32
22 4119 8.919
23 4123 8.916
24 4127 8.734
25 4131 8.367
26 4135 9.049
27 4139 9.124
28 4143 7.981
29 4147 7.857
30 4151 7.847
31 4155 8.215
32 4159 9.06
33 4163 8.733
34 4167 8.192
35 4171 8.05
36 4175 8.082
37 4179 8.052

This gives -2.8 angstroms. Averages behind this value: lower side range 7.85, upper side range 8.44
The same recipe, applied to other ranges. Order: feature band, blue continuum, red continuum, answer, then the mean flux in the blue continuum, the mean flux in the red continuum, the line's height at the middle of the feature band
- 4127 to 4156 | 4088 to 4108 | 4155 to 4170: 0.52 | 8.47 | 8.56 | 8.53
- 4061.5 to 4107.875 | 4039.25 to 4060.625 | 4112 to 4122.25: 1.18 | 7.94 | 9.05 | 8.51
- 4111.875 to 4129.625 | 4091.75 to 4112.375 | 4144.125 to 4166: -1.14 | 8.43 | 8.32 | 8.39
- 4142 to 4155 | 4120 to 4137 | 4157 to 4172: 1.06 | 8.78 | 8.54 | 8.64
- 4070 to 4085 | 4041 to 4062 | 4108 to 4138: 0.31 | 7.87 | 8.85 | 8.22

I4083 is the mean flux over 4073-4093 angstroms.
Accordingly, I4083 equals 8.51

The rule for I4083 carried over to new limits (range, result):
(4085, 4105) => 8.59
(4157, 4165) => 8.9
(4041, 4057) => 7.82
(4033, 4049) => 7.66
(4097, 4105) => 8.22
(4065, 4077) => 7.81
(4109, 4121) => 8.95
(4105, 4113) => 8.65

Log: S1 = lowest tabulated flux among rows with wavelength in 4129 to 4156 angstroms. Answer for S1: 7.847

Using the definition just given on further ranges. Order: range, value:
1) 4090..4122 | 8.195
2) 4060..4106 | 7.616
